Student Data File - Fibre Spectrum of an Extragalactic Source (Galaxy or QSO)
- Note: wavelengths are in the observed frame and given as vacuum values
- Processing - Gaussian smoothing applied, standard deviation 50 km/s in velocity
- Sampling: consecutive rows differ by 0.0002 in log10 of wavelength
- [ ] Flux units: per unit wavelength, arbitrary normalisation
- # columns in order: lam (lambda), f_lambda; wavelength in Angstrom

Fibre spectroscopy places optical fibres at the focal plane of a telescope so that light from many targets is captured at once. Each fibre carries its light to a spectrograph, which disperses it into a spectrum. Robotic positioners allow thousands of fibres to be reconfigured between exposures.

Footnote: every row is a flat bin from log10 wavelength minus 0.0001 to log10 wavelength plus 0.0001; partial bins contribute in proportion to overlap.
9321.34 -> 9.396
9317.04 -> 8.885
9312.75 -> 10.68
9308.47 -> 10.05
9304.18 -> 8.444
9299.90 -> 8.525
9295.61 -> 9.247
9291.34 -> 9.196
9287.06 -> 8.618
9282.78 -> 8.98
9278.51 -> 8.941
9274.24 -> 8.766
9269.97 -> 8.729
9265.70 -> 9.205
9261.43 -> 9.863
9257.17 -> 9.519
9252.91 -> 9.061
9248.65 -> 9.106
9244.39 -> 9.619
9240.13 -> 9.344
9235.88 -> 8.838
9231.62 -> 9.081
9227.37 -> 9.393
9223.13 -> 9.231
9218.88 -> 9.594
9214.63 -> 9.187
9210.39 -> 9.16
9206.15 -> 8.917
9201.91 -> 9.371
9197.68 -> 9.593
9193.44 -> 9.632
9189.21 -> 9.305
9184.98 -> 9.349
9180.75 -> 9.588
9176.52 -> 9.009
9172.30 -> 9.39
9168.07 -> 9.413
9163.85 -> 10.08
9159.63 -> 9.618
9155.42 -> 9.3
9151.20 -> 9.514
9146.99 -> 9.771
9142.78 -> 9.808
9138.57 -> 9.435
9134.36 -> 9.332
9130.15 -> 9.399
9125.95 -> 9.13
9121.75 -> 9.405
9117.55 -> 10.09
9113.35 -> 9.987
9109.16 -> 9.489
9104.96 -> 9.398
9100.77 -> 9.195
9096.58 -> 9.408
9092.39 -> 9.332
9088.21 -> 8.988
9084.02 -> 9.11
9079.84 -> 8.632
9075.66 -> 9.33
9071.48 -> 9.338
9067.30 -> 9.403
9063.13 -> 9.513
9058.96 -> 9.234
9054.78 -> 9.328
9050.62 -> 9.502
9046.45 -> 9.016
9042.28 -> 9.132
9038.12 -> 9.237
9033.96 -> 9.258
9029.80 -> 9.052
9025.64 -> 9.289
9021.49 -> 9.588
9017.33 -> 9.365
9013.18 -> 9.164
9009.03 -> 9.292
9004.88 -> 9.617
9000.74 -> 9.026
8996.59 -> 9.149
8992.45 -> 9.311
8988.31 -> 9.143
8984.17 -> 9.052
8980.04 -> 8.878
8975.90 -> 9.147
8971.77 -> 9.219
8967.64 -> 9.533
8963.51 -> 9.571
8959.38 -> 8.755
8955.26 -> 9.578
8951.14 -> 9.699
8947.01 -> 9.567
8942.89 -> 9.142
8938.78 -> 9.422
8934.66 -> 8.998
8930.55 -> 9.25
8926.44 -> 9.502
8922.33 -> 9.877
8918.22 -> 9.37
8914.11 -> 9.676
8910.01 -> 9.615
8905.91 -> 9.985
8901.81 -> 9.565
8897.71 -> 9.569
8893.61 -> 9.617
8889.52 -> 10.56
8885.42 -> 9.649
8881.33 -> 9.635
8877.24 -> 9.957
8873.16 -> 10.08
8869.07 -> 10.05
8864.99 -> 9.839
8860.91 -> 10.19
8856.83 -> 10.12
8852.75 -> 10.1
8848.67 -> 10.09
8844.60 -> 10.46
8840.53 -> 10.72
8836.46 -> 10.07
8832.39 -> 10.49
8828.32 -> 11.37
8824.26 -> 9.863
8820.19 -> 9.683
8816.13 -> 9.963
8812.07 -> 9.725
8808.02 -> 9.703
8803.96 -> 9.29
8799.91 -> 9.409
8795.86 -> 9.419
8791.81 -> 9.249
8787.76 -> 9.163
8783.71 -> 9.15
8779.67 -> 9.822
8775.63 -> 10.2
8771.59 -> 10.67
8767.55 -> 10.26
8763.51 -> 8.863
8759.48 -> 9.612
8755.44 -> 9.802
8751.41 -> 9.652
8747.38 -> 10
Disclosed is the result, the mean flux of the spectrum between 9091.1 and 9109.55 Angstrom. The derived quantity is 9.35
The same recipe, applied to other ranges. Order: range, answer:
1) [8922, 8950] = 9.37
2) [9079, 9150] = 9.42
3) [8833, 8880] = 10.2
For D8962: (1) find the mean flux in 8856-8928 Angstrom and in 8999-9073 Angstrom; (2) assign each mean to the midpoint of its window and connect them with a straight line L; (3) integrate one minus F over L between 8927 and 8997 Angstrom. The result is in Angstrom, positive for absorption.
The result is 2.2 Angstrom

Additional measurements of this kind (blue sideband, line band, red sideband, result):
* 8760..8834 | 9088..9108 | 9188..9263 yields 0.3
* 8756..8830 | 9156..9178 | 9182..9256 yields -0.4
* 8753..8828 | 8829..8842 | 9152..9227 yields -1.1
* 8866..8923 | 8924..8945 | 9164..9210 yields 1.0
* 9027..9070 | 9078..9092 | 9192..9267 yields 0.5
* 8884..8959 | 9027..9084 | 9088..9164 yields 1.8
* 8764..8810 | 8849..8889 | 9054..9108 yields -1.9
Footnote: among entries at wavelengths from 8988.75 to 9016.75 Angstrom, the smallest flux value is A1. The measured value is 9.026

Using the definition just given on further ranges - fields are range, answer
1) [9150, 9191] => 9.009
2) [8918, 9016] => 8.755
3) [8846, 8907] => 9.565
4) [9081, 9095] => 8.988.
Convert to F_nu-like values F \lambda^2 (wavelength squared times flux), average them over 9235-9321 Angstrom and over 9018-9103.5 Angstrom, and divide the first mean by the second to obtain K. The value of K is 1.0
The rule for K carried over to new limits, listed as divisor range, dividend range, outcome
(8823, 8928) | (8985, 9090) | 0.96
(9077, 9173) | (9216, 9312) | 1.00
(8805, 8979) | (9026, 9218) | 1.01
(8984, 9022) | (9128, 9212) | 1.06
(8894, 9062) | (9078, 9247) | 1.05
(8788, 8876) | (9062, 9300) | 1.01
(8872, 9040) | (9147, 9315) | 1.05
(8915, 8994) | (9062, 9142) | 1.04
